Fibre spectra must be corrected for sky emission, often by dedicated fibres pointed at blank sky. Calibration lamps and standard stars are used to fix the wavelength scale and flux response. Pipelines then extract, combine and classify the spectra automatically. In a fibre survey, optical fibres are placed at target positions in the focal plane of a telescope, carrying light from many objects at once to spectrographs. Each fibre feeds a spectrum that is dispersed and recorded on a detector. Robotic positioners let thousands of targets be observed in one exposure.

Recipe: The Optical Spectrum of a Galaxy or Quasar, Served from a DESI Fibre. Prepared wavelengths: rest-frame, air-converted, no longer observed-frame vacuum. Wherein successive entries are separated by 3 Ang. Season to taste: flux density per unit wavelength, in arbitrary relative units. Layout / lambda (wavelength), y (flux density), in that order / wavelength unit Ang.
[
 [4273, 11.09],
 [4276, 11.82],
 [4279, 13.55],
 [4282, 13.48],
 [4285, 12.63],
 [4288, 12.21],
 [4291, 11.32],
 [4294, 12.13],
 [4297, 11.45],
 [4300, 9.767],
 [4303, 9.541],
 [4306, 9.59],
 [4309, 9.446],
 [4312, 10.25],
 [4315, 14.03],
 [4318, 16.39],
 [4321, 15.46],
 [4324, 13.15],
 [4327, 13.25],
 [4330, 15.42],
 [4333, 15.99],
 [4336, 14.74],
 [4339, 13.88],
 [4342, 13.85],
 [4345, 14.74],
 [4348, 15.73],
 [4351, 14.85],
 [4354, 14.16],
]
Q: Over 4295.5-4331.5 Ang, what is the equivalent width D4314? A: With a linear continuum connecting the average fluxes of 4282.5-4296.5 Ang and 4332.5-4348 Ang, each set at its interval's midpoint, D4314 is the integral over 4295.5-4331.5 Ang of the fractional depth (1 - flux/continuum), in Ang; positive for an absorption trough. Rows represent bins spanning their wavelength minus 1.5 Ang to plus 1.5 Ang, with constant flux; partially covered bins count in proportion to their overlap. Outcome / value 2.88 Ang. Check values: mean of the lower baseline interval 12.1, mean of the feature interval 12.3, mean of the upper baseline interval 14.7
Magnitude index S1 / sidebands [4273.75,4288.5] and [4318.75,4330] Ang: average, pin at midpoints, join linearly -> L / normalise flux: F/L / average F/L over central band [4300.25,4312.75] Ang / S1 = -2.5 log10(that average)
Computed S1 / 0.37 mag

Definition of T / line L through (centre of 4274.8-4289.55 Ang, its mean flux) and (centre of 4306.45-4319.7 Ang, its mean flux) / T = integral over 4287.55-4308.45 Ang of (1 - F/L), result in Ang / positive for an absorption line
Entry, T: 3.0 Ang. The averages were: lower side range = 12.8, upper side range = 12.3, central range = 10.7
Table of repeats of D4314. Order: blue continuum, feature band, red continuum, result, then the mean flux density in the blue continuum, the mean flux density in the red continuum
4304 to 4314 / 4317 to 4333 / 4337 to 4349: -3.6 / 9.96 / 14.5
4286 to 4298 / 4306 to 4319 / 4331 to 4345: 1.1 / 11.8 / 14.7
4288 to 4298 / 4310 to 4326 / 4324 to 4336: 0.0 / 11.7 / 14.7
